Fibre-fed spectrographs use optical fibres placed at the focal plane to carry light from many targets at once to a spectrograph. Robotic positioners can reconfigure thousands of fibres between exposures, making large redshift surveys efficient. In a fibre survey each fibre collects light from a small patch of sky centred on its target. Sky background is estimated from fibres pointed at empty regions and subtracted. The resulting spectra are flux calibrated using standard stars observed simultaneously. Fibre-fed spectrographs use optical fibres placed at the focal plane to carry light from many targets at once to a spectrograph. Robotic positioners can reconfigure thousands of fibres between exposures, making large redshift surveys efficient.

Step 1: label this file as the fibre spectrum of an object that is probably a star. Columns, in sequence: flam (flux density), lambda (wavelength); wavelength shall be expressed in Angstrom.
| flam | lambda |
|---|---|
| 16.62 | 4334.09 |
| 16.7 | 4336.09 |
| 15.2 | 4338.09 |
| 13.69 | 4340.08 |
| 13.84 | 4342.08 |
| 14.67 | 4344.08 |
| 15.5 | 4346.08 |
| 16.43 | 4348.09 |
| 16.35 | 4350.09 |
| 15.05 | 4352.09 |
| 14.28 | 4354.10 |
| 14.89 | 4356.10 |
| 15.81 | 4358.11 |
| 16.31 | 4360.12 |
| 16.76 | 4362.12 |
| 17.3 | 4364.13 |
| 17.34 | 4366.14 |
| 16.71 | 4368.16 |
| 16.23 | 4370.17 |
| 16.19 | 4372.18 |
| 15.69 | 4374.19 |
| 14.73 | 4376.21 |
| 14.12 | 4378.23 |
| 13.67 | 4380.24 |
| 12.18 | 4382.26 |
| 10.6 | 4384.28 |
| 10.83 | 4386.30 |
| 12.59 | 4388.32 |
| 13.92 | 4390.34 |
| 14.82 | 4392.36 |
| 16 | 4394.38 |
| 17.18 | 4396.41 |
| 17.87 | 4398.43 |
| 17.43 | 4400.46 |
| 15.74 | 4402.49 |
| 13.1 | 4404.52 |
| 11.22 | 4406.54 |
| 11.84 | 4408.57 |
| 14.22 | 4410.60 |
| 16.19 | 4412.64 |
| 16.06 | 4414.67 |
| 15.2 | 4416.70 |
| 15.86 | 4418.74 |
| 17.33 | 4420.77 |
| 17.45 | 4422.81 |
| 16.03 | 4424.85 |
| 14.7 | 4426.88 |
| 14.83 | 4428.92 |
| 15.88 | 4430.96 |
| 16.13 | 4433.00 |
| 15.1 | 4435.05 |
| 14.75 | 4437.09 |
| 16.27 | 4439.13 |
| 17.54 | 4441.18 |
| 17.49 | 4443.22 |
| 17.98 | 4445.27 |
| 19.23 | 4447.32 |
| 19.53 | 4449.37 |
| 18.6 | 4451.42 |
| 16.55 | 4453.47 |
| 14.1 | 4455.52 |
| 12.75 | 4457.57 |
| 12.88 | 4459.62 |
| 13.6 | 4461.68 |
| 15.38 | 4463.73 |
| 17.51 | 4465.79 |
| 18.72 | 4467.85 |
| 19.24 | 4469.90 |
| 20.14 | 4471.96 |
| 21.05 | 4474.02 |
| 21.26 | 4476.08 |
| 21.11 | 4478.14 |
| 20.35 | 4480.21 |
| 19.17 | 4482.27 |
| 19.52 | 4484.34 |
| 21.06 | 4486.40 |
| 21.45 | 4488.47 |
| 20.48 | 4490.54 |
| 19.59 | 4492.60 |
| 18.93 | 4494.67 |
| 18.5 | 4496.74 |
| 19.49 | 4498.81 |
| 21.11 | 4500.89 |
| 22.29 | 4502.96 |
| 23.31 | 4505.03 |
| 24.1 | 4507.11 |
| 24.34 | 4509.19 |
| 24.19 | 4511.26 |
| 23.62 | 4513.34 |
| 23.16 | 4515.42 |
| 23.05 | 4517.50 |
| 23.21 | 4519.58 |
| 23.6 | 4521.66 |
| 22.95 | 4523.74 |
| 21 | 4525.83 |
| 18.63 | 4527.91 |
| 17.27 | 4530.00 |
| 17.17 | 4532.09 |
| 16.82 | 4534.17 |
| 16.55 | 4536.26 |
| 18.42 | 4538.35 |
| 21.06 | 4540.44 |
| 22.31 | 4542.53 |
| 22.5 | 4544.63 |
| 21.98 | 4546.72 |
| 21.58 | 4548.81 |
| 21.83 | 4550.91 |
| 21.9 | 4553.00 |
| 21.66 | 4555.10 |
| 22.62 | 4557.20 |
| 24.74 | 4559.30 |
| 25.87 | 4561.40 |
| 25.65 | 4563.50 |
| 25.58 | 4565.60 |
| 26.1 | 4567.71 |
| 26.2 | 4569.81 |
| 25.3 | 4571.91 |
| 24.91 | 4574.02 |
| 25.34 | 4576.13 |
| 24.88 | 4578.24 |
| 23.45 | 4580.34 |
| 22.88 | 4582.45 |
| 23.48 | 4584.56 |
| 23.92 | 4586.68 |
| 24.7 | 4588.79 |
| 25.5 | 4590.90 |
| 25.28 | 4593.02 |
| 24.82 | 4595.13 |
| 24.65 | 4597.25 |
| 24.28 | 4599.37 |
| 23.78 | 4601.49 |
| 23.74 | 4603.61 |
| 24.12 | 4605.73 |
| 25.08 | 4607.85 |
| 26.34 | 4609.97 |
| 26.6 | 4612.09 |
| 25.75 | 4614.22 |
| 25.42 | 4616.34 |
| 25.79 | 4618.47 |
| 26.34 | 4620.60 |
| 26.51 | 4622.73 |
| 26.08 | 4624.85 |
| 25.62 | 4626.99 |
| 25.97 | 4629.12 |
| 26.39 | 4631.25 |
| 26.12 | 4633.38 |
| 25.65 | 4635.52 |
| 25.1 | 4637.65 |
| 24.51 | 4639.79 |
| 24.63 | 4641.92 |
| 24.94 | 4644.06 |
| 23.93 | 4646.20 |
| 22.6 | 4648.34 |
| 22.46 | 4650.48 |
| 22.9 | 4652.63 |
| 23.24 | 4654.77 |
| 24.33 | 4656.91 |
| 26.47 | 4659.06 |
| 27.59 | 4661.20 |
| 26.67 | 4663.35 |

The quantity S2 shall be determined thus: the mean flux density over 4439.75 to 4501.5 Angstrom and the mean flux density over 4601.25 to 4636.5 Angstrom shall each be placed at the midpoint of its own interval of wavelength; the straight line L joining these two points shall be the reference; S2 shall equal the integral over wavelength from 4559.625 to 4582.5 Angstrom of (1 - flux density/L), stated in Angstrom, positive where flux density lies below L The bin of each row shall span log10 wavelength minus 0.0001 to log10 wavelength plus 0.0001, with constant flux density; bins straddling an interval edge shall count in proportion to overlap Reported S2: -1.8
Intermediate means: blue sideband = 18.4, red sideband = 25.6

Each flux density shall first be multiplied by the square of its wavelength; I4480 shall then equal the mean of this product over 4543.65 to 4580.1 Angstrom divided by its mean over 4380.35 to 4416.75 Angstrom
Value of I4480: 1.82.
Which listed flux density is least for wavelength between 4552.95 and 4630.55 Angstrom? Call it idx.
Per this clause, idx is 21.66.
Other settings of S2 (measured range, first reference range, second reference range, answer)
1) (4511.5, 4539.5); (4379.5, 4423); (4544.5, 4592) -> 1.34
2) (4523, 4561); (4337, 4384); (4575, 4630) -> 3.22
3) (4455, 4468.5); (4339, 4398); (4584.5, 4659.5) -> 2.70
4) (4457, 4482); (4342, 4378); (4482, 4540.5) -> 1.94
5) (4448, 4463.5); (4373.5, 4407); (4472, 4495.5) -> 2.50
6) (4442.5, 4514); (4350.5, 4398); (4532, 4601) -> 0.45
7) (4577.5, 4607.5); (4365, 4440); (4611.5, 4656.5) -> -1.31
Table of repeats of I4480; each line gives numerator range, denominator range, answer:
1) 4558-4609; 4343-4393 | 1.83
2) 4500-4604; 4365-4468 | 1.58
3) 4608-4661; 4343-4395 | 1.90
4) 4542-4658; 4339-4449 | 1.75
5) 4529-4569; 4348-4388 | 1.57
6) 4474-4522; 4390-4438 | 1.46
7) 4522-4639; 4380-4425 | 1.75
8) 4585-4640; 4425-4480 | 1.59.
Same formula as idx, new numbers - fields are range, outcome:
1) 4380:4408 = 10.6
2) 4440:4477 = 12.75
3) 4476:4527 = 18.5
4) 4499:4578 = 16.55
